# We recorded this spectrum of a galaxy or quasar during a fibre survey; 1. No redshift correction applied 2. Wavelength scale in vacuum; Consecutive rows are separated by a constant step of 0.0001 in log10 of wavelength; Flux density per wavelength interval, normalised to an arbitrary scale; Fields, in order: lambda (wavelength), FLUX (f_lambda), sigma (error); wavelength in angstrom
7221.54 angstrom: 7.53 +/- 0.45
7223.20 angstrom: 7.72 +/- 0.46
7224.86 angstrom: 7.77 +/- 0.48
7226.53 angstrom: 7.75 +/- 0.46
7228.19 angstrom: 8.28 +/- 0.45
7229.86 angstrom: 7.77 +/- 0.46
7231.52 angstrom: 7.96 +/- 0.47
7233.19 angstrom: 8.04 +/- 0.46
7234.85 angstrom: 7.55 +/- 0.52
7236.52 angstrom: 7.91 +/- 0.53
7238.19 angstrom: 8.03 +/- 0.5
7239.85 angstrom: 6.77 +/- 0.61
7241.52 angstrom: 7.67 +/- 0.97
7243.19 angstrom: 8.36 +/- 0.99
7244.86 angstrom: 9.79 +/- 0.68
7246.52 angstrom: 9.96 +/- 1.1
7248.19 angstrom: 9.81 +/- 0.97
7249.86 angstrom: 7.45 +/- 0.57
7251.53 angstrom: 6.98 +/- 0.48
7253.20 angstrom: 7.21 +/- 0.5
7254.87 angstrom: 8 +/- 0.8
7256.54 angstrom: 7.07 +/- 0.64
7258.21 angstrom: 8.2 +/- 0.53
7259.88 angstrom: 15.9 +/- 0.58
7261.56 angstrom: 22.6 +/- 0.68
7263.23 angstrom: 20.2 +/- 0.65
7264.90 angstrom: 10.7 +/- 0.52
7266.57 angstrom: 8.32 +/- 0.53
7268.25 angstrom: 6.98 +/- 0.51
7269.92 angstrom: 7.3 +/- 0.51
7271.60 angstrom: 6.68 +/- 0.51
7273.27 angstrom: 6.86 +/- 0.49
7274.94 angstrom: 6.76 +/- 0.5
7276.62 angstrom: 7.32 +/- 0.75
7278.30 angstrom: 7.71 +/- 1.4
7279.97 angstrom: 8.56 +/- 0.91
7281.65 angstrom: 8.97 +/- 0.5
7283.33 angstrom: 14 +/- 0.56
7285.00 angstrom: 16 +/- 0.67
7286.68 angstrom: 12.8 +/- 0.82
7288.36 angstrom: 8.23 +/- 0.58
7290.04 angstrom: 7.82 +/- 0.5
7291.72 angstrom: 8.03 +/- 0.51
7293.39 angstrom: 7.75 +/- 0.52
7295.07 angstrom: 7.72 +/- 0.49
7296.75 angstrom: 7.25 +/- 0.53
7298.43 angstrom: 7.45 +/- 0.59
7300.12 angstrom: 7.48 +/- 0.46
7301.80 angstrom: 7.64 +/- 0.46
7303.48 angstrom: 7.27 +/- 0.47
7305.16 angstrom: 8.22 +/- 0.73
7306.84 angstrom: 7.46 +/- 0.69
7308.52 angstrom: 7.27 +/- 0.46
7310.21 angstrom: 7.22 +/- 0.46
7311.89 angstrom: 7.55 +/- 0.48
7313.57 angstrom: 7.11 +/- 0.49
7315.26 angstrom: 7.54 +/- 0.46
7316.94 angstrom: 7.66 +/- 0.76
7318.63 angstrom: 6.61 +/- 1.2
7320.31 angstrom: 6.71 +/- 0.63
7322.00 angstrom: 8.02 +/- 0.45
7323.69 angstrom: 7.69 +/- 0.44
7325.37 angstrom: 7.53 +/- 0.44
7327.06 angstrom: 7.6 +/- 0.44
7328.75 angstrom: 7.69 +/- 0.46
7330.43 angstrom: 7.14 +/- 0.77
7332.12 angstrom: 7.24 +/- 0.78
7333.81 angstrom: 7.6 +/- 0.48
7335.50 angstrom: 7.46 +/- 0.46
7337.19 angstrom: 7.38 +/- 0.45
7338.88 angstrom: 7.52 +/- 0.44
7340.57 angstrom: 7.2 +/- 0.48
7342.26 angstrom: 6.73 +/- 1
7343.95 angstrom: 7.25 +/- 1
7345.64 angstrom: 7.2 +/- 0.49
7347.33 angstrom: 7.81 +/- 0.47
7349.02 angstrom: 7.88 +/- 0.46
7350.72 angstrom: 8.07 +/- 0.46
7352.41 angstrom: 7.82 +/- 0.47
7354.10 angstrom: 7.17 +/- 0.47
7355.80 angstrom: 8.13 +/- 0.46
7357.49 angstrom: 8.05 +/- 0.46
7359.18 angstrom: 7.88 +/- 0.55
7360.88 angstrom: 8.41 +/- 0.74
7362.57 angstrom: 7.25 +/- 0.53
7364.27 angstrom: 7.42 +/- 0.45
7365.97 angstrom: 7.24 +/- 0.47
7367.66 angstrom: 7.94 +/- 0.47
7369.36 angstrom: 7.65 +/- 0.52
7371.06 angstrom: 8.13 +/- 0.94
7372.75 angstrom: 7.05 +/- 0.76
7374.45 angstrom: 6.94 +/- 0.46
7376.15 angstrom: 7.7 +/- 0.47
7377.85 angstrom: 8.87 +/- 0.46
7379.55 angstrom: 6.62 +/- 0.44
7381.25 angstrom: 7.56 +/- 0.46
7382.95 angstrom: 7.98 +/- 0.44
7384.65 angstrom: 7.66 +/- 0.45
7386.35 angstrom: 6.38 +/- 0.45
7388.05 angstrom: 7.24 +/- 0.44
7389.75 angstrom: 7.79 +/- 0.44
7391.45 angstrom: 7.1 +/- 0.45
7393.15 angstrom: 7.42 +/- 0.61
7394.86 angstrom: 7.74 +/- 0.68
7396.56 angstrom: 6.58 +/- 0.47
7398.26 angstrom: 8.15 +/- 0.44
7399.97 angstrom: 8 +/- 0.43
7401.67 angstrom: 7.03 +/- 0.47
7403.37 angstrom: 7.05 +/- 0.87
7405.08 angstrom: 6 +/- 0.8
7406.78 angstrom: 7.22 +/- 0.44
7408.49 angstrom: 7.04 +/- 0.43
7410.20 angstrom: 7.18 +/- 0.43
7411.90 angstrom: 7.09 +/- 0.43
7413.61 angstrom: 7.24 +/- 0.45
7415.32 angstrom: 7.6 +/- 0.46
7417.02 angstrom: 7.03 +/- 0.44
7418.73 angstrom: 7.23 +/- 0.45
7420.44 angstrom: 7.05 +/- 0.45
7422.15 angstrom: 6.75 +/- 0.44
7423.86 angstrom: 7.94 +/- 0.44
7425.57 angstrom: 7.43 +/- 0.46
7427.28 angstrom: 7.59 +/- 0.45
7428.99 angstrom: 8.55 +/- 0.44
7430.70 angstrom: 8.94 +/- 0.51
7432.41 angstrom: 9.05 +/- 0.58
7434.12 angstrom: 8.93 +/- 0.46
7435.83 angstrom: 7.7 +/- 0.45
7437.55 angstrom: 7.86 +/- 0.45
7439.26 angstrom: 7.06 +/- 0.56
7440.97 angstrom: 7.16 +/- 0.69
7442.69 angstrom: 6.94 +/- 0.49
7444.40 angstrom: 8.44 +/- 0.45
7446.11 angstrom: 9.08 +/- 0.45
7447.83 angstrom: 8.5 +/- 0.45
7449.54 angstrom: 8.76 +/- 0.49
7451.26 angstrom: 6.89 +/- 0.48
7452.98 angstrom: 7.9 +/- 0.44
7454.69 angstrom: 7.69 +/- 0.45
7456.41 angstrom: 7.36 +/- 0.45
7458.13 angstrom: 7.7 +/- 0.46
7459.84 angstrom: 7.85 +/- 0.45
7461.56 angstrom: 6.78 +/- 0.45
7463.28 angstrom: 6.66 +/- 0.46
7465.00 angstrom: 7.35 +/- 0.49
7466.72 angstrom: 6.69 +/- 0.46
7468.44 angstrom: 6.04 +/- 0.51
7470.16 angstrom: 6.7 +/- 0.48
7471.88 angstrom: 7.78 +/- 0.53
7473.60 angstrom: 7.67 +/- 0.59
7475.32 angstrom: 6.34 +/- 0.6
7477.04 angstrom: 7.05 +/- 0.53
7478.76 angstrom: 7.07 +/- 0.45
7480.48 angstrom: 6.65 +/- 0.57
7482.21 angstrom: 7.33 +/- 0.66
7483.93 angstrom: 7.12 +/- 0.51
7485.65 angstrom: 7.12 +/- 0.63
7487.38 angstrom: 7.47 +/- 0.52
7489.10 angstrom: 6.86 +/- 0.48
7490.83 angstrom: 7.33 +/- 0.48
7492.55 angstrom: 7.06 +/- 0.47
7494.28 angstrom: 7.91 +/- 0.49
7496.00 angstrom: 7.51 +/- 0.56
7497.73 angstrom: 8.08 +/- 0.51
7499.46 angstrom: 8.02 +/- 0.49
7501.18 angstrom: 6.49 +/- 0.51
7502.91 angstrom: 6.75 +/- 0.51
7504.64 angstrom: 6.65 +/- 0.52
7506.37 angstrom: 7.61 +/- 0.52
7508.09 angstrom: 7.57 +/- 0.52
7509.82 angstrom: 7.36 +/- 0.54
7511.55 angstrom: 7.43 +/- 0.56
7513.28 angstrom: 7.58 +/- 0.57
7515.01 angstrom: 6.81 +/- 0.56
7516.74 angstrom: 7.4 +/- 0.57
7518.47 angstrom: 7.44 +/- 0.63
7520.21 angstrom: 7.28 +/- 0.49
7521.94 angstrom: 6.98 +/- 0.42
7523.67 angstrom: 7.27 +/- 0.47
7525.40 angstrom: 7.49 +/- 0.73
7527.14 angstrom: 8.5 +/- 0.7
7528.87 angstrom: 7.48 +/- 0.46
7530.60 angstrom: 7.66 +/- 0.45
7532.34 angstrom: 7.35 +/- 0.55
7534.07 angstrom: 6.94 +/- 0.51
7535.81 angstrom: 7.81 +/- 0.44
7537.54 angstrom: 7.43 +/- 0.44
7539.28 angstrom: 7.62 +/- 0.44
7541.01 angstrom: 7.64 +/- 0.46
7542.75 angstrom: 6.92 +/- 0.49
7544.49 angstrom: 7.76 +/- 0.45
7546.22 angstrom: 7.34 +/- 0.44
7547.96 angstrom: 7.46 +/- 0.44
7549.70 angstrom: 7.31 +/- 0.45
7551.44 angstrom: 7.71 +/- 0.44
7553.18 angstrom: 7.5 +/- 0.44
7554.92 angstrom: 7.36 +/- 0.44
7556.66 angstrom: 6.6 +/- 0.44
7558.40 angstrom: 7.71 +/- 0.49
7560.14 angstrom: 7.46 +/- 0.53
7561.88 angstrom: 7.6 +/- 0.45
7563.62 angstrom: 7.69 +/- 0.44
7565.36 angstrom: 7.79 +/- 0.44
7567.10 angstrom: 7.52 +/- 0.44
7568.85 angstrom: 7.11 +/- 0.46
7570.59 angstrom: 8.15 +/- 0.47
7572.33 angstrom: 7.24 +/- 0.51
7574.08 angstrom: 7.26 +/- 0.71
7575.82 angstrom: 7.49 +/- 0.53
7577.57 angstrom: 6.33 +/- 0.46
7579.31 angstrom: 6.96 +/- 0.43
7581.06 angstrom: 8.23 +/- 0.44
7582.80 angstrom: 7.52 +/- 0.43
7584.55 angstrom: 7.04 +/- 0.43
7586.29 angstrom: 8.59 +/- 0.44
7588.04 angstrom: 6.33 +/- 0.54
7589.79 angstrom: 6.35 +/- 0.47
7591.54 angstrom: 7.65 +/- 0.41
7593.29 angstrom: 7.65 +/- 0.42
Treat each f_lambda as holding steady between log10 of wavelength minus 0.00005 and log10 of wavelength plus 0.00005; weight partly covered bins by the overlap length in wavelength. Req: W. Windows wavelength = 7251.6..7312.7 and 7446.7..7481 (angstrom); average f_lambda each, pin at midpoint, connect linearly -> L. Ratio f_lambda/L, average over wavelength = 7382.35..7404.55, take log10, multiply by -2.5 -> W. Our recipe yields 0.09 mag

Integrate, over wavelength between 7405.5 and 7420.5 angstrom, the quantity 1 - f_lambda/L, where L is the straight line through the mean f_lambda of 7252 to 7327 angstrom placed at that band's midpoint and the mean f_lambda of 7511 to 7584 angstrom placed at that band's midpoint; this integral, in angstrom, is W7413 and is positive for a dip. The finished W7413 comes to 1.9 angstrom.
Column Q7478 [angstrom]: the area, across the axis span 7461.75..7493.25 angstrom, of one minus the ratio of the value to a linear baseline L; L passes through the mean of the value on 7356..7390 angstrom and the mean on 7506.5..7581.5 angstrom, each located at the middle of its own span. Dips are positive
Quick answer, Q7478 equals 2.0 angstrom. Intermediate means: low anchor 7.6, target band 7.01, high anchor 7.43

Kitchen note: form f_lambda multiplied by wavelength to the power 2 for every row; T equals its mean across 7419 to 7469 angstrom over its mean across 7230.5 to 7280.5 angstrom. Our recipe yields 0.9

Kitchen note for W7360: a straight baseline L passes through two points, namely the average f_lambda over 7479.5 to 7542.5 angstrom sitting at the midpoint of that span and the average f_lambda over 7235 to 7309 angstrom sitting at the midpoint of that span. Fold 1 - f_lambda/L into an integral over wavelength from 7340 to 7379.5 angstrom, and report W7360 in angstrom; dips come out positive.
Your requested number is 3.9 angstrom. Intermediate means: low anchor 9.1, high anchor 7.36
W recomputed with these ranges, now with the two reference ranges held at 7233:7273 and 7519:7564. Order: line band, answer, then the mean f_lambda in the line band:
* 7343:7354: 0.15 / 7.63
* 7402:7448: 0.09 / 7.6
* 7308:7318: 0.22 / 7.37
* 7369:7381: 0.14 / 7.56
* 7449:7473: 0.10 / 7.28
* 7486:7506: 0.07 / 7.29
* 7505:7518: 0.04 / 7.37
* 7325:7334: 0.20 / 7.45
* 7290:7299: 0.19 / 7.67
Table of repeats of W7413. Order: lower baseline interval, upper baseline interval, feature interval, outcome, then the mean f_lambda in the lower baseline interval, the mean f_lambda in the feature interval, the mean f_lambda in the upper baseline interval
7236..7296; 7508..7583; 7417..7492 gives 5.6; 9.46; 7.49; 7.43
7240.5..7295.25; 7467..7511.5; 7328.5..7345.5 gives 3.0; 9.64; 7.3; 7.18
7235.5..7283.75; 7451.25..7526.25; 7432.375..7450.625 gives -1.0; 9.33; 8.08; 7.23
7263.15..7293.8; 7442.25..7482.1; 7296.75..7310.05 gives 2.2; 9.29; 7.5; 7.39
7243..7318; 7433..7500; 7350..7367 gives 1.3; 9.04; 7.75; 7.45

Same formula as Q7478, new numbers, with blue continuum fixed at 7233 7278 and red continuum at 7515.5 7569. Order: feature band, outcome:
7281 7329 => 3.35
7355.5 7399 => 4.61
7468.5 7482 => 1.49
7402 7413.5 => 1.83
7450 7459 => 0.48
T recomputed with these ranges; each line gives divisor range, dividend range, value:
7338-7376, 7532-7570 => 1.03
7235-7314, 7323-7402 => 0.86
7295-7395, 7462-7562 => 1.02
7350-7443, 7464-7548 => 1.00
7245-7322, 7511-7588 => 0.89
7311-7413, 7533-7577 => 1.05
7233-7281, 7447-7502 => 0.85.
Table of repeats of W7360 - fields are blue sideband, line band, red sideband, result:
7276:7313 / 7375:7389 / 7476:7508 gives 0.9 angstrom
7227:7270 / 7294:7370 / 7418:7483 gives 10.0 angstrom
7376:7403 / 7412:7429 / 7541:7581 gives 0.2 angstrom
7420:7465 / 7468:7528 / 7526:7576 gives 3.0 angstrom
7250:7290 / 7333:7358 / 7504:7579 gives 4.7 angstrom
